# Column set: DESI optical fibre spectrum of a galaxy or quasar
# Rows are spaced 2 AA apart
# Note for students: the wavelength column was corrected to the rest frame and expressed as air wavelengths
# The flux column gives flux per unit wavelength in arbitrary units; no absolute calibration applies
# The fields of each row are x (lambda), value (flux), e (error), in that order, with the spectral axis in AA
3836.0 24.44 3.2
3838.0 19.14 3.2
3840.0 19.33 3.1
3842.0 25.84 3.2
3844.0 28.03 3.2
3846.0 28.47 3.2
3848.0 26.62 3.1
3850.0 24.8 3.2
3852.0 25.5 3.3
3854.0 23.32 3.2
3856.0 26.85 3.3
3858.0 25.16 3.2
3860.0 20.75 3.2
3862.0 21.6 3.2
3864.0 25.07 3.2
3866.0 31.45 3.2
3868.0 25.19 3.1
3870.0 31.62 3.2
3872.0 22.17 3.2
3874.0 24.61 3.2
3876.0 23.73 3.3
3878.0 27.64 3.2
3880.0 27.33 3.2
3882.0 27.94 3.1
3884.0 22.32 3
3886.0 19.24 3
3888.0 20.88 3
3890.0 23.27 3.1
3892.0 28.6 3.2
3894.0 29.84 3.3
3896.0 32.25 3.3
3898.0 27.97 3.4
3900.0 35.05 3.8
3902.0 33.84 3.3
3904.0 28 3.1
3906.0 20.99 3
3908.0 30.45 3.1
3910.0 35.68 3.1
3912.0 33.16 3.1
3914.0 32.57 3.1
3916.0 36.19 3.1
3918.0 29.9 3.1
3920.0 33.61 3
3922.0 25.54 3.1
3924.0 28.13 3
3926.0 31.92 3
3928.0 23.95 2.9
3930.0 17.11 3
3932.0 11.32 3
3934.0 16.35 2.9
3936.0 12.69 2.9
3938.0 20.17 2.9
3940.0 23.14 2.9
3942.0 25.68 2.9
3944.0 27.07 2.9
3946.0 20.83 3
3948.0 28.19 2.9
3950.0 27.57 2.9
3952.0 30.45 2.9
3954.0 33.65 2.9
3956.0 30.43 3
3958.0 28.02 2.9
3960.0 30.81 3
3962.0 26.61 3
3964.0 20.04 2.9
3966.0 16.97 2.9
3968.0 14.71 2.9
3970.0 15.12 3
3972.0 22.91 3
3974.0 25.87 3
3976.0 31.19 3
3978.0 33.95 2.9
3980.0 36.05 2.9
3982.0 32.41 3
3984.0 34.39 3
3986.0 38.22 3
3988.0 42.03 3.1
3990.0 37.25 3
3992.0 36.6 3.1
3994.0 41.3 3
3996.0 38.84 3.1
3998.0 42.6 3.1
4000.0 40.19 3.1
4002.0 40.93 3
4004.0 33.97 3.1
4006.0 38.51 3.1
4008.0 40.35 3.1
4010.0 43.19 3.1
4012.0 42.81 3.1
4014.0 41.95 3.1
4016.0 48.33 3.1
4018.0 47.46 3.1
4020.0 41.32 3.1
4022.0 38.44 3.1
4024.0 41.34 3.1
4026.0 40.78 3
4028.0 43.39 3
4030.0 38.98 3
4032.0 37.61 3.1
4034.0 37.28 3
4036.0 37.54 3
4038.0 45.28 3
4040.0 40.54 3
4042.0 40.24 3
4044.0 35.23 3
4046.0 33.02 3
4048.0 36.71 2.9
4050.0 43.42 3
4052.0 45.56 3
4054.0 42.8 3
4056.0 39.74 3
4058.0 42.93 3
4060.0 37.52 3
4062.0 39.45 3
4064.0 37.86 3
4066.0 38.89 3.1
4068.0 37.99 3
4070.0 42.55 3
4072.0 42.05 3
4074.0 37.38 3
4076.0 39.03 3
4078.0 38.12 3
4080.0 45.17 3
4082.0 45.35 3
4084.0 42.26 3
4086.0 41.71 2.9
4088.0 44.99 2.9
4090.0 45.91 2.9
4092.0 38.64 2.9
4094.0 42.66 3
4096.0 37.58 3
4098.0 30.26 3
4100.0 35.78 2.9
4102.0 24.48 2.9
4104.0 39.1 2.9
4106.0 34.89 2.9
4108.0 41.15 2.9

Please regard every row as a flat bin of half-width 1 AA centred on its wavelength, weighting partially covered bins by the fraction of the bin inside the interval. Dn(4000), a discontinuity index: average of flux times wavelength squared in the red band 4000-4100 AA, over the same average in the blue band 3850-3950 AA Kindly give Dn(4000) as 1.68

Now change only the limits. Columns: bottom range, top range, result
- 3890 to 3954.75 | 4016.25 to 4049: 1.55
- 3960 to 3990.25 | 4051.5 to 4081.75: 1.49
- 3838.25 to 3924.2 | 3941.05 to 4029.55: 1.32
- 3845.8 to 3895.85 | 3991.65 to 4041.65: 1.73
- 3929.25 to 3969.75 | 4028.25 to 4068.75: 1.81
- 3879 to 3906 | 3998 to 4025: 1.62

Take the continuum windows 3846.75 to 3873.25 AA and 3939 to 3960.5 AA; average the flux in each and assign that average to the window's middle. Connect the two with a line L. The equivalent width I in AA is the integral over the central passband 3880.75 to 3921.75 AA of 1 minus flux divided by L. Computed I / -3.87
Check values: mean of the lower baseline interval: 25.4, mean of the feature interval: 29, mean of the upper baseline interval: 27.7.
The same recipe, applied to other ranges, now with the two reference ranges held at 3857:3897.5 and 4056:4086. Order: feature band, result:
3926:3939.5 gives 5.22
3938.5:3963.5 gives 3.09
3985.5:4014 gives -3.97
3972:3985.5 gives 0.64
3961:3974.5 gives 5.15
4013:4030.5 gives -2.80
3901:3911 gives -0.72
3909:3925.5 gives -1.87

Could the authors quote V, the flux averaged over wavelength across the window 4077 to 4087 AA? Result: 42.5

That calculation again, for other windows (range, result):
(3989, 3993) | 36.9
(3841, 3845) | 26.9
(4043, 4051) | 37.1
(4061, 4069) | 38.5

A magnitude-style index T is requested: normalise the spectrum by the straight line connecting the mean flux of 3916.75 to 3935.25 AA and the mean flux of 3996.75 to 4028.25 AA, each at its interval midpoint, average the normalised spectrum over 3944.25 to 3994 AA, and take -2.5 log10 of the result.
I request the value 0.13 mag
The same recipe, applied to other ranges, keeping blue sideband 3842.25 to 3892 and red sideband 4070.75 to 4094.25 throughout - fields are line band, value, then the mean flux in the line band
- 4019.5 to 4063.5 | -0.033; 39.9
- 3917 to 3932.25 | 0.147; 25.9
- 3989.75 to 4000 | -0.129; 39.6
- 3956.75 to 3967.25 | 0.312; 24.4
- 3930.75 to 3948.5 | 0.455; 20.3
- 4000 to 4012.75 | -0.111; 39.9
